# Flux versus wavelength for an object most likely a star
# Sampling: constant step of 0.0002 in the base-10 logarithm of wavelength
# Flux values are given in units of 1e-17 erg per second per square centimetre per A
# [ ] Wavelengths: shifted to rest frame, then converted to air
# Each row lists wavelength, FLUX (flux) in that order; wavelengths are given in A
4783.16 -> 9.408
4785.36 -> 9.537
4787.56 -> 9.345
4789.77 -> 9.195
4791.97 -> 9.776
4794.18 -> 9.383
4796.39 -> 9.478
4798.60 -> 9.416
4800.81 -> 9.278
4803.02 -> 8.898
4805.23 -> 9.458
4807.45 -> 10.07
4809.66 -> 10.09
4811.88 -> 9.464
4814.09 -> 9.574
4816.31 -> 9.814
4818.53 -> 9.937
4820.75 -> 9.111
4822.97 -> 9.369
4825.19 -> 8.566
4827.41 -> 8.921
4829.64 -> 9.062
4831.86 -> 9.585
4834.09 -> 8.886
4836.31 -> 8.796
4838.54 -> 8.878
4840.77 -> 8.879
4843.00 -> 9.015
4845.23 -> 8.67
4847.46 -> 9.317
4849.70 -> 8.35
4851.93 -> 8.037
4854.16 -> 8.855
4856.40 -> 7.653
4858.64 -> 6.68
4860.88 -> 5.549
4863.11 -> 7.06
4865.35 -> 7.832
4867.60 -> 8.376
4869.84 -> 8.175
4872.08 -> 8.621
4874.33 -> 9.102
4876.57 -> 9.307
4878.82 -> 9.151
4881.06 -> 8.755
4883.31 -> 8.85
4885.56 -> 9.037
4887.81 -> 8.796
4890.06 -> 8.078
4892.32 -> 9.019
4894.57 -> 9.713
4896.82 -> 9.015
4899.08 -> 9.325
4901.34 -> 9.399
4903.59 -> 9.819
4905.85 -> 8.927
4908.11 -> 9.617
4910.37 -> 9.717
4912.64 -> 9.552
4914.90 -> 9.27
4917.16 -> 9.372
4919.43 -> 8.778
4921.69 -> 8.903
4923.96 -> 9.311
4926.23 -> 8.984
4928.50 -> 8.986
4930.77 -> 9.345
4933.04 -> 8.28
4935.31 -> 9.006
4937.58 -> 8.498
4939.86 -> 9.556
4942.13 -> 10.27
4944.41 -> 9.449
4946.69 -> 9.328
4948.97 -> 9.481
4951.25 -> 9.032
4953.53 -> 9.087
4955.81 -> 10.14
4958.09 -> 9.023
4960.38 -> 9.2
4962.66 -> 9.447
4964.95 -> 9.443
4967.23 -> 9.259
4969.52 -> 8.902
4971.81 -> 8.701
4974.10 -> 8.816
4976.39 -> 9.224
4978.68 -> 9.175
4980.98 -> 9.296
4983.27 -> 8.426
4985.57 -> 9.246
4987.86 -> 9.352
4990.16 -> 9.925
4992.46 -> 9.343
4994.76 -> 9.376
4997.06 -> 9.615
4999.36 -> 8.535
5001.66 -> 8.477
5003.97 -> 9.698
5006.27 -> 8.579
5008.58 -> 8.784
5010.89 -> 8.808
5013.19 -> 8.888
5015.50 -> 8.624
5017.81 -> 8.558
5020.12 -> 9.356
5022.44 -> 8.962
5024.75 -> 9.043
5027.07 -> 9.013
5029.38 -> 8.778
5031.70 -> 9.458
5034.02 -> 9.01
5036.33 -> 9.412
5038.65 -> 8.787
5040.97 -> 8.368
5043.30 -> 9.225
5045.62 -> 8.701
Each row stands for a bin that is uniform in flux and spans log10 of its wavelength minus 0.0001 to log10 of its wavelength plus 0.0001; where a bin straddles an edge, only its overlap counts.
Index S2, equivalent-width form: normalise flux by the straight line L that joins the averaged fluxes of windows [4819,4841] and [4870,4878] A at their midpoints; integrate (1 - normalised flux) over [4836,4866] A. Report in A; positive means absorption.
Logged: 3.0 A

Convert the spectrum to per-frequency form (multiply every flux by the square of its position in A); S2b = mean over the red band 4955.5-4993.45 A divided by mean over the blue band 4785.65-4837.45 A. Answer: 1.1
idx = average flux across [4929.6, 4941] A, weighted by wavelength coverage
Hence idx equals 8.94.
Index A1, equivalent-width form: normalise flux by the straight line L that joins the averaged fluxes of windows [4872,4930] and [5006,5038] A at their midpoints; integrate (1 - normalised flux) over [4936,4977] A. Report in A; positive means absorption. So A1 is -1.0 A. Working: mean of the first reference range 9.14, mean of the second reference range 8.96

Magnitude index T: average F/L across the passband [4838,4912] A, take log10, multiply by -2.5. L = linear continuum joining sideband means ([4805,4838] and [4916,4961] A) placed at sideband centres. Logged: 0.08 mag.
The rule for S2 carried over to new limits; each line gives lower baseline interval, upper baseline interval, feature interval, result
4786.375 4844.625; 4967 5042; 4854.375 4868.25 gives 3.0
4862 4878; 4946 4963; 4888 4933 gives -1.8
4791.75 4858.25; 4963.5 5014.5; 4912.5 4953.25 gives -0.4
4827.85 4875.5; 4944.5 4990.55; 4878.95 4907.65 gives -1.4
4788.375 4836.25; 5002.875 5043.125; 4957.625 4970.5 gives -0.2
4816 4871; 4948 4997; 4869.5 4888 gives -0.4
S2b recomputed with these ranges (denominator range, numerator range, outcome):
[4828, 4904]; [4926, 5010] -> 1.11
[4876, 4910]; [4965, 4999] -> 1.04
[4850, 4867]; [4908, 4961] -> 1.28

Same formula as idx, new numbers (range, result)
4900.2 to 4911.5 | 9.5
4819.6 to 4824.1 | 9.25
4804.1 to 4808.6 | 9.76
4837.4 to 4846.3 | 8.86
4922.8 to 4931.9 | 9.15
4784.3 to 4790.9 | 9.37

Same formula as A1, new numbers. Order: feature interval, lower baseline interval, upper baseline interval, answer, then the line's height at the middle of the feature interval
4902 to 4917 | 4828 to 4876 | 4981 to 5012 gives -1.4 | 8.66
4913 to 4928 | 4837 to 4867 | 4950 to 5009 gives -0.8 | 8.66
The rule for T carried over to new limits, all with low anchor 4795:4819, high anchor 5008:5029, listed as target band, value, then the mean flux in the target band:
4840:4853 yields 0.089 mag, 8.71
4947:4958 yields -0.033 mag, 9.39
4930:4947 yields -0.007 mag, 9.21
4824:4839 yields 0.063 mag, 8.96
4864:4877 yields 0.106 mag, 8.5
